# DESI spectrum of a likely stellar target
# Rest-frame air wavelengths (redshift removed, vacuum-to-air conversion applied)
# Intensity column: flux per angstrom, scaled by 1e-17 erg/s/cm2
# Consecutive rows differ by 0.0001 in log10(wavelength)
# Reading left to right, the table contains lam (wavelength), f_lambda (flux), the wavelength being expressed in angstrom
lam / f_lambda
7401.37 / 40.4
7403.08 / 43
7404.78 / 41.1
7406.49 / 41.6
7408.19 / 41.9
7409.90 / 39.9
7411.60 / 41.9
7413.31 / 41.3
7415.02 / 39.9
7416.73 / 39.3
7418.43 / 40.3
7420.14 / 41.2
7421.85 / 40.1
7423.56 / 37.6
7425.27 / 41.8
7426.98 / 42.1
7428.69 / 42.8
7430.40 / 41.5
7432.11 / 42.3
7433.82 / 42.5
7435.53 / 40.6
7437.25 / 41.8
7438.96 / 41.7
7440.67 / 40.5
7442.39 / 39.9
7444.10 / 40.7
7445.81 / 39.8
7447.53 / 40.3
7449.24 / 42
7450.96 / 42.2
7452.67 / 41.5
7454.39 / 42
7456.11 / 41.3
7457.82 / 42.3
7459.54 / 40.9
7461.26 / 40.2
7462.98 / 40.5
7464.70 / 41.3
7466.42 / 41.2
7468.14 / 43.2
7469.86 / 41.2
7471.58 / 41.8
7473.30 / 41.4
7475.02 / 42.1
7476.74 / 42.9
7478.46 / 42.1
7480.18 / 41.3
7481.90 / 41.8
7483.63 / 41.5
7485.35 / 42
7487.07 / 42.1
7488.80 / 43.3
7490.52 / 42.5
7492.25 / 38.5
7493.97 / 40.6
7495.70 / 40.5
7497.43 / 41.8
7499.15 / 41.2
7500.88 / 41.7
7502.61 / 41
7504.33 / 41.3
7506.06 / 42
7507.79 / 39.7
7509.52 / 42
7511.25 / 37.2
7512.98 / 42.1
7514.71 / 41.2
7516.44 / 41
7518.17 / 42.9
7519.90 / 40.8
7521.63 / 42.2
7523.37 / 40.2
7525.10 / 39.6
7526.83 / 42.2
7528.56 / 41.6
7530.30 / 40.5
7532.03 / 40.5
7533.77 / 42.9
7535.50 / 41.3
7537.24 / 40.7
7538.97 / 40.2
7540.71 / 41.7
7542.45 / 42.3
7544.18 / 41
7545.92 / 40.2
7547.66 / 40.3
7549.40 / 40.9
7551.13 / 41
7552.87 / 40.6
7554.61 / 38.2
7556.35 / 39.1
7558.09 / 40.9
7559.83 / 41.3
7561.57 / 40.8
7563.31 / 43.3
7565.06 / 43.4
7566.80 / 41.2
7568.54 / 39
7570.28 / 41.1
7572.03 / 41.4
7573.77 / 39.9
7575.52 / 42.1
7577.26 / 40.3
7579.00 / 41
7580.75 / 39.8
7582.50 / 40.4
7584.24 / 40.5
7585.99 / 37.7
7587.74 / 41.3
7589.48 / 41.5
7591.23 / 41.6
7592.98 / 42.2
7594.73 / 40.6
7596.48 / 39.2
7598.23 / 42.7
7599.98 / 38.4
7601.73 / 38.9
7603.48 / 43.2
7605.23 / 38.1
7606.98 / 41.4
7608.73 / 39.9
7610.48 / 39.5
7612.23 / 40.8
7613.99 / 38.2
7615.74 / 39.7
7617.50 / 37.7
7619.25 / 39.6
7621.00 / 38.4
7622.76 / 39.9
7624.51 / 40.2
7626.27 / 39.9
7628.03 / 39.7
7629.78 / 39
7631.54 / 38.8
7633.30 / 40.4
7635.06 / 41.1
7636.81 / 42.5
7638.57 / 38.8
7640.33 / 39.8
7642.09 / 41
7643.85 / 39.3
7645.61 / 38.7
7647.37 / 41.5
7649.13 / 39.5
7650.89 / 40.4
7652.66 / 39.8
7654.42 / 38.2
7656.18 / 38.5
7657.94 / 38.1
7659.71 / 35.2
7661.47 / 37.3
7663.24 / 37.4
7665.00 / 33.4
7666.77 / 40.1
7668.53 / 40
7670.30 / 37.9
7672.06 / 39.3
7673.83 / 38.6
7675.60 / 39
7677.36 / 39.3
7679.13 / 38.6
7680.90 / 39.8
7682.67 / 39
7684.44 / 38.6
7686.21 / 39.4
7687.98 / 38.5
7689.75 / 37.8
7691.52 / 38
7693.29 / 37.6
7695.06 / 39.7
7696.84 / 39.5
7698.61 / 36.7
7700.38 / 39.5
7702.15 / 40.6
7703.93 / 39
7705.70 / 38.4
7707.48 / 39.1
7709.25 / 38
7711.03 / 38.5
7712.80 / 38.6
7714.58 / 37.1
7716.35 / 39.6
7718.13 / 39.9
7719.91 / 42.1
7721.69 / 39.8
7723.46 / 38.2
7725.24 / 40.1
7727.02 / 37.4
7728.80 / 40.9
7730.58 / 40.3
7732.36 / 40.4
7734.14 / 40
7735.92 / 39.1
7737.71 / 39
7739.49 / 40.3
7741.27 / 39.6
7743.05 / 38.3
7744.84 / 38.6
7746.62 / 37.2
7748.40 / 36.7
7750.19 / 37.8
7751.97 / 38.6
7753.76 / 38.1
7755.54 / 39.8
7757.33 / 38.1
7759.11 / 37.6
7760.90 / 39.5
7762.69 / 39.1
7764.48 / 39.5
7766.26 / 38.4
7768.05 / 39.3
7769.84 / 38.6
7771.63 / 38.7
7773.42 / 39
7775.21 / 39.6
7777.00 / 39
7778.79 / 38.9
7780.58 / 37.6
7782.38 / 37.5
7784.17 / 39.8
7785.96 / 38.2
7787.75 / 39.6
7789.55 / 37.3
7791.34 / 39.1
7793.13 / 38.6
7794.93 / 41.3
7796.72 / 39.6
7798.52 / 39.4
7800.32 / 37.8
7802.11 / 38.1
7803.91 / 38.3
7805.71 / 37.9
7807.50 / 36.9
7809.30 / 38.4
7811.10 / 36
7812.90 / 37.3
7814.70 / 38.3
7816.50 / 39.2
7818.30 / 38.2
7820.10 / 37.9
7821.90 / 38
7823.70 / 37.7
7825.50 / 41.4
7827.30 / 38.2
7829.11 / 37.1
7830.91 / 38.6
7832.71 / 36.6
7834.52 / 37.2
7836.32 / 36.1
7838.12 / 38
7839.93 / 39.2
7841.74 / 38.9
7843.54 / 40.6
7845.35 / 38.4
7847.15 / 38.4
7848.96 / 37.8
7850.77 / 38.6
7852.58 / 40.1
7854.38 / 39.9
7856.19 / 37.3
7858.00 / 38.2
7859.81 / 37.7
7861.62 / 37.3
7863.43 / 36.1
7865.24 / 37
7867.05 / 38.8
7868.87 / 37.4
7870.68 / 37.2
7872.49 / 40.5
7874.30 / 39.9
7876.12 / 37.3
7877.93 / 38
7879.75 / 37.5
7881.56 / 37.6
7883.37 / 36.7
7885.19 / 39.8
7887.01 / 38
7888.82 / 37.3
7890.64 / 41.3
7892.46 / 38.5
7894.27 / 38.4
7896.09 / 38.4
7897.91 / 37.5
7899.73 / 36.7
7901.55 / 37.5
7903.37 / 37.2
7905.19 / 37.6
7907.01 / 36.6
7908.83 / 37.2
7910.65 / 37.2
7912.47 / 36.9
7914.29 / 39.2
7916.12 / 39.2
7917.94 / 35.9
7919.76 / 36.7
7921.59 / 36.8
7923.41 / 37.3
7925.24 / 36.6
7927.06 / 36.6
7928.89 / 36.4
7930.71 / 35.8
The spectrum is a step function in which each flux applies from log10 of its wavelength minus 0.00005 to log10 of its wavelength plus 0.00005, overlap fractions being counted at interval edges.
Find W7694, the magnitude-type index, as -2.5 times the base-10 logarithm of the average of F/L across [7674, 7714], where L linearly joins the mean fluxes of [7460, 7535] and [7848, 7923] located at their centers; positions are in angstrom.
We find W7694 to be 0.02 mag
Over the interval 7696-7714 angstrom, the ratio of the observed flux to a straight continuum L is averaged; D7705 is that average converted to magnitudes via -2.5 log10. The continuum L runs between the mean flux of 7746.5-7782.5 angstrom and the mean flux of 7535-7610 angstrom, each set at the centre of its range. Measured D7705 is 0.01 mag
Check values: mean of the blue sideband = 40.7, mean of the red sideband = 38.6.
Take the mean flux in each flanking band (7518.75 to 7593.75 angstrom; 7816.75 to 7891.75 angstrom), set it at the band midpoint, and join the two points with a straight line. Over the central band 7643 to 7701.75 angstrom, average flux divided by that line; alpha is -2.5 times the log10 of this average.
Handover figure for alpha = 0.03 mag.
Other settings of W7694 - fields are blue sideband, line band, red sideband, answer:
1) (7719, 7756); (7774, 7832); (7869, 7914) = 0.005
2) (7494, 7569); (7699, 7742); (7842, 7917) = 0.002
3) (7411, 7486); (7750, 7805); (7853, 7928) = -0.003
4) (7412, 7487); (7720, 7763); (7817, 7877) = 0.002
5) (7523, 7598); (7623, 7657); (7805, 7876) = 0.006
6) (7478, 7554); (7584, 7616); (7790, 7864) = 0.003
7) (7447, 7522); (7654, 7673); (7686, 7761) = 0.050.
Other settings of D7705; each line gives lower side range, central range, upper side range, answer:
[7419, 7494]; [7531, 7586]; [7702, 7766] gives -0.01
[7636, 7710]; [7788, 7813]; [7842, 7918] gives 0.00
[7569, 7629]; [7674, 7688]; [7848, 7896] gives 0.02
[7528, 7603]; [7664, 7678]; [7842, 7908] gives 0.04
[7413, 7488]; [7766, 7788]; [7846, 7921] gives 0.00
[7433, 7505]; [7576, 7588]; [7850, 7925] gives 0.01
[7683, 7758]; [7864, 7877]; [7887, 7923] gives -0.01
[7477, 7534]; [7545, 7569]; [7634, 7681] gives -0.01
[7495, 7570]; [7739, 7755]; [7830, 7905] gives 0.02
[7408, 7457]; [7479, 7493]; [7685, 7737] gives -0.03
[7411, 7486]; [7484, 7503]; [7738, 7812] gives -0.01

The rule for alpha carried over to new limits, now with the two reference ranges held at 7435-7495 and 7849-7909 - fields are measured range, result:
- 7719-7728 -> -0.01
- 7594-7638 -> 0.01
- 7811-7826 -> 0.01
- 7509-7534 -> 0.00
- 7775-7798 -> 0.00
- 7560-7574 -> -0.02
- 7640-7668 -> 0.03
